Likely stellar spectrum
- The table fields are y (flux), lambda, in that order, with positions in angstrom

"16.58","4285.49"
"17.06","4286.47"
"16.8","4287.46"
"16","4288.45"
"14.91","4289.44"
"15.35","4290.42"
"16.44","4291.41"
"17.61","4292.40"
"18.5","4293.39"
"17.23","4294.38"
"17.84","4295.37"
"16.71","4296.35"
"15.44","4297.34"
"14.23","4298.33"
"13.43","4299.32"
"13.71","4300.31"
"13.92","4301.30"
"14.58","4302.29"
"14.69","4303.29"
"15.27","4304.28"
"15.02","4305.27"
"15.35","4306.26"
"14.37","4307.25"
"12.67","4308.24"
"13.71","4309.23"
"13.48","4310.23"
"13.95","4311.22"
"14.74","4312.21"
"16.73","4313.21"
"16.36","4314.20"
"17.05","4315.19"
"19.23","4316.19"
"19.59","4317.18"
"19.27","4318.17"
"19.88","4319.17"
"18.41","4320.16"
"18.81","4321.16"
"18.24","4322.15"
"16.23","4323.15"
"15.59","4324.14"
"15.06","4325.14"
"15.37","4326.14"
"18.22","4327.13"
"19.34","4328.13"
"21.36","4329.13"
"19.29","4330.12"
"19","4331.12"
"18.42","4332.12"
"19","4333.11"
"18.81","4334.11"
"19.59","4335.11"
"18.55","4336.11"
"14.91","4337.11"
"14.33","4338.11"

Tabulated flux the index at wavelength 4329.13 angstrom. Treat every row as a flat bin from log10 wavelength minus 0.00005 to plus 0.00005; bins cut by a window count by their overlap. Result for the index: 21.36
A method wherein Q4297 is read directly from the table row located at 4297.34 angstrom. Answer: 15.44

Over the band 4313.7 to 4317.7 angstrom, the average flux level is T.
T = 18.1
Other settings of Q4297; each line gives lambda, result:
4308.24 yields 12.67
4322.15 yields 18.24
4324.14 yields 15.59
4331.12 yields 19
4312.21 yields 14.74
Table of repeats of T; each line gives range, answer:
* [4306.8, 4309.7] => 13.6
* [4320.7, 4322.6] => 18.6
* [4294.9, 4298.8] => 16.1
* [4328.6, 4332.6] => 19.5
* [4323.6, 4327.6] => 16.1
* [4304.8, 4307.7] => 14.9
